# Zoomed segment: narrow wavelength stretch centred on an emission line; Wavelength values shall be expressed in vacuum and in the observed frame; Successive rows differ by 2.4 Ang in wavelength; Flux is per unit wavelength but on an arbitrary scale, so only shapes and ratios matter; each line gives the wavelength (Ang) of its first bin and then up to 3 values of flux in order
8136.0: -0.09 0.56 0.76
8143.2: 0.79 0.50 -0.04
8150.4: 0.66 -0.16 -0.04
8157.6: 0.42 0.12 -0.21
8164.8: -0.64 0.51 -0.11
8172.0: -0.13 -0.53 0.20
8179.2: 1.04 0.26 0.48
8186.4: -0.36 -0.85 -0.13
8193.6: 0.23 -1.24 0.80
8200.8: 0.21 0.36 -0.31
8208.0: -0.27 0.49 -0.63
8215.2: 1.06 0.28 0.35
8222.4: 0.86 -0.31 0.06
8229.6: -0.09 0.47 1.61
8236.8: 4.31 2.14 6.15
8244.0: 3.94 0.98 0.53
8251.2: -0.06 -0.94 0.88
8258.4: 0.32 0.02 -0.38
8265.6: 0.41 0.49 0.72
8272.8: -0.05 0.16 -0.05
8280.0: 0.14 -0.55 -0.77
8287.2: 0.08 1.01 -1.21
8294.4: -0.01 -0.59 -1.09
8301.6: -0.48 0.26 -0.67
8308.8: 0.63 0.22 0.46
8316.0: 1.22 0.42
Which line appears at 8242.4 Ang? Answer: [O II] 3727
